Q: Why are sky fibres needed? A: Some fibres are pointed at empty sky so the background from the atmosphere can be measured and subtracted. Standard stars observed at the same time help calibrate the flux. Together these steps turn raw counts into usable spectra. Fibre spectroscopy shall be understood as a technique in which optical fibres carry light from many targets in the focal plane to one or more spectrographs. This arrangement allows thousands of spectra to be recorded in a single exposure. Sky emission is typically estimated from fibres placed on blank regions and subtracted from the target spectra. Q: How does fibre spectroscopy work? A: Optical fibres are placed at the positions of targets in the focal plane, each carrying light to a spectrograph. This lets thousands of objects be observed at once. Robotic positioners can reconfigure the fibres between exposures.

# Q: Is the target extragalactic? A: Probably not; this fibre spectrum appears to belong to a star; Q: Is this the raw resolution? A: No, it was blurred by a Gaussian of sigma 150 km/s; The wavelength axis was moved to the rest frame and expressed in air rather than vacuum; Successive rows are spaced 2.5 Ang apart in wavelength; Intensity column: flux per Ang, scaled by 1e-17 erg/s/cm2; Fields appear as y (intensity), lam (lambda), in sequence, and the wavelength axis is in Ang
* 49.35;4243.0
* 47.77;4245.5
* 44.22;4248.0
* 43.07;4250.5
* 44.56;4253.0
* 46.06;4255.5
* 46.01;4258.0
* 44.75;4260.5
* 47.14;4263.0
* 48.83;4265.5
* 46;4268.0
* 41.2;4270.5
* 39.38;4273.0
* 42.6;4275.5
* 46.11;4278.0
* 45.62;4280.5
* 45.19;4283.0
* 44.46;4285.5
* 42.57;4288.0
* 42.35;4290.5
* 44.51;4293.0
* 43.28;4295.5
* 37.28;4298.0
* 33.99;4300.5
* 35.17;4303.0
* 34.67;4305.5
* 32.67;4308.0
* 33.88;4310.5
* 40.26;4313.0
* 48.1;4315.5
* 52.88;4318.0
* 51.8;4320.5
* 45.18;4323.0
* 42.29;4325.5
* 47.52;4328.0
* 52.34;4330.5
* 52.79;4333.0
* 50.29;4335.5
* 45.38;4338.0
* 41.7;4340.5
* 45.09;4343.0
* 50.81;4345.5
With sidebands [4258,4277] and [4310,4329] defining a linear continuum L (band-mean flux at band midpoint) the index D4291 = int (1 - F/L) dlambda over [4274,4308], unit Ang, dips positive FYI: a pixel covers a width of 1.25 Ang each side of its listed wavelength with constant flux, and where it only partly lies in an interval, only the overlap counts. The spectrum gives 3.0 Ang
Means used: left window 44.4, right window 45.7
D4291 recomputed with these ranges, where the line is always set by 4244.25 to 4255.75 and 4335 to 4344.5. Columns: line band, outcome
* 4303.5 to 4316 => 2.25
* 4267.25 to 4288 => 0.67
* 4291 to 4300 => 0.82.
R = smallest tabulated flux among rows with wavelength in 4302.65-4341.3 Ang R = 32.67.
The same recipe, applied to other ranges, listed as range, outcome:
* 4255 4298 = 37.28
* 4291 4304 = 33.99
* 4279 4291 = 42.35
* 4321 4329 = 42.29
